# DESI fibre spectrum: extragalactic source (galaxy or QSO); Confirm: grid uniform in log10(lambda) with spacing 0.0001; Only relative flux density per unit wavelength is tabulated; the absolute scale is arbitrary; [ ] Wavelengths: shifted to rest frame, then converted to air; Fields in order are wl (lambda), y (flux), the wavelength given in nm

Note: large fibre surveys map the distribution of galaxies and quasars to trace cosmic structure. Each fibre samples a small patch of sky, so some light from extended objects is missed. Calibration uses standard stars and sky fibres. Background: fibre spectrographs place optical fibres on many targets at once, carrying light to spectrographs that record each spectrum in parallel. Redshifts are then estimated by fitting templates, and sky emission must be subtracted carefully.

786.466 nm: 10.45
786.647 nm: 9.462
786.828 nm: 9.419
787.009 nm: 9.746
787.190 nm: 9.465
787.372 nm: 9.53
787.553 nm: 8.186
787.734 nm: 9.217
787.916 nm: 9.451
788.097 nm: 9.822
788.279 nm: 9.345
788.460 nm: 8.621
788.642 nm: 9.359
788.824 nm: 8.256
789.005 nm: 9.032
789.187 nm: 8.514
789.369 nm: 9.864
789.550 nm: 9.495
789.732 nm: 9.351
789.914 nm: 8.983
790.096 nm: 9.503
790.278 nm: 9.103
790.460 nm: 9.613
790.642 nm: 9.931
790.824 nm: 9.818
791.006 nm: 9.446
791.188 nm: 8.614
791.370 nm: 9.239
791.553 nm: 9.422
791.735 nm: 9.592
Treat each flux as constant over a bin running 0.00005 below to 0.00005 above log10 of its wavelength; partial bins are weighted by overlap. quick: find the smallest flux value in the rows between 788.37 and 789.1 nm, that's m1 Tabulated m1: 8.256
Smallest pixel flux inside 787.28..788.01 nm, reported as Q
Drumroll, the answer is 8.186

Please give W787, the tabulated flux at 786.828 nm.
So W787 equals 9.419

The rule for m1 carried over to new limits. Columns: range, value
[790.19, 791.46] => 8.614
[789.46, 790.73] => 8.983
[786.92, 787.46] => 9.465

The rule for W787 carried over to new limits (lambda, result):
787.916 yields 9.451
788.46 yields 8.621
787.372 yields 9.53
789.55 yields 9.495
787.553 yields 8.186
